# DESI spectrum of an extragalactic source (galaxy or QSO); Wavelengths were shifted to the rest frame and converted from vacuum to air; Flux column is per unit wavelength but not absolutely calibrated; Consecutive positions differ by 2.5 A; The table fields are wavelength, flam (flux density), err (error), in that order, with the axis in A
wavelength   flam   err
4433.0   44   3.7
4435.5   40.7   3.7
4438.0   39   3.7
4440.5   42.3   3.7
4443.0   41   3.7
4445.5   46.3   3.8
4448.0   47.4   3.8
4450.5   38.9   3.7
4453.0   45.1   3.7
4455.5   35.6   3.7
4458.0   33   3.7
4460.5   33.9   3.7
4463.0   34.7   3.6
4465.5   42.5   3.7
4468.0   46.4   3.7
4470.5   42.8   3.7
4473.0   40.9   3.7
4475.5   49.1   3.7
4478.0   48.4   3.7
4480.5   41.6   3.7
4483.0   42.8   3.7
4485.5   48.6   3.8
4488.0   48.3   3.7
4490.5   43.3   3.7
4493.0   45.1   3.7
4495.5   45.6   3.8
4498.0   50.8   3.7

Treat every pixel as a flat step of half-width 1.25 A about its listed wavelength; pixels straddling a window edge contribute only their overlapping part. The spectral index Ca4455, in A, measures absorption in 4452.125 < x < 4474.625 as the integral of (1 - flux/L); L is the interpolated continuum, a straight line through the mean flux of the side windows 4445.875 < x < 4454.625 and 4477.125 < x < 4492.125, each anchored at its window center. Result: 2.47 A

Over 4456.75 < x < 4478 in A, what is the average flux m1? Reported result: 40.9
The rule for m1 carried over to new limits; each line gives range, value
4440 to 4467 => 40.1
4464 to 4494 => 44.9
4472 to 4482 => 45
